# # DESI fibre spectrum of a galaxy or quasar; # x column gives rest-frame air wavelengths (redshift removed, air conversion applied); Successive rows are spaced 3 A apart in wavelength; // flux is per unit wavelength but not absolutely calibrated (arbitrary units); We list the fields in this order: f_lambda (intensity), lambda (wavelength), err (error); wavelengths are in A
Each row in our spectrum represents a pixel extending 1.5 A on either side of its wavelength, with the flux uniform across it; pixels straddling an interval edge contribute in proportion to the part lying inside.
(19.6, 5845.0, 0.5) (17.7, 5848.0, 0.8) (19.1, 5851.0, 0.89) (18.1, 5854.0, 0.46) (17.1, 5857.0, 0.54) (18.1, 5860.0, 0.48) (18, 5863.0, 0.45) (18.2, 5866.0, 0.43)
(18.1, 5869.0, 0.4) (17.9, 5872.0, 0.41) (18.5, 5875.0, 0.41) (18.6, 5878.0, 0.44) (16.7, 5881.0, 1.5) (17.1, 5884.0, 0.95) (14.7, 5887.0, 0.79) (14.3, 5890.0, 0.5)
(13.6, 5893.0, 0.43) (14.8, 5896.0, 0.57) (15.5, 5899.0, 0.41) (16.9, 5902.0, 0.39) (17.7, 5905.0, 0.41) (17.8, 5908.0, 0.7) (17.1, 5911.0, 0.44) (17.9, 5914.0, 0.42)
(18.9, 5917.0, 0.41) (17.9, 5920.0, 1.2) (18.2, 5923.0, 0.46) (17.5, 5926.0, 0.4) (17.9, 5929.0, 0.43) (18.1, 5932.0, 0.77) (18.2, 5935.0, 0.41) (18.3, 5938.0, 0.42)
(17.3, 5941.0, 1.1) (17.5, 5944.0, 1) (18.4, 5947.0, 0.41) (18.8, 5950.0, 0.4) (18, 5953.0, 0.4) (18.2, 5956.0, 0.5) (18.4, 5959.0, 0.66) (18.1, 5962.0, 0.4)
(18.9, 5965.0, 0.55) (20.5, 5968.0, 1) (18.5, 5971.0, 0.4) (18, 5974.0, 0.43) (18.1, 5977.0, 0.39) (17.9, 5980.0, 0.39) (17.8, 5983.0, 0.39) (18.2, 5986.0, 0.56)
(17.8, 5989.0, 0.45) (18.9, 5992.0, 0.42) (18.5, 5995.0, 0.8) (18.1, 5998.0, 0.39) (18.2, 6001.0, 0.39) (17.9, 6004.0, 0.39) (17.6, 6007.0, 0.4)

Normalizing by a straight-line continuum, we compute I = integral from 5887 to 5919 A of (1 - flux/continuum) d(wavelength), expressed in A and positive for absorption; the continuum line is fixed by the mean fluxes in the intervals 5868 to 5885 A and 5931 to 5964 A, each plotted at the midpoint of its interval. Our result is 2.8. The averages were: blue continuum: 17.8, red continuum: 18.1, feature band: 16.4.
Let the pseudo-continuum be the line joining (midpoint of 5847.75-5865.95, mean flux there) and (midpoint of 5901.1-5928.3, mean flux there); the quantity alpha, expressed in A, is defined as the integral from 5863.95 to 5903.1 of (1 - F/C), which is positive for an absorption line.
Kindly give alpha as 3.03 A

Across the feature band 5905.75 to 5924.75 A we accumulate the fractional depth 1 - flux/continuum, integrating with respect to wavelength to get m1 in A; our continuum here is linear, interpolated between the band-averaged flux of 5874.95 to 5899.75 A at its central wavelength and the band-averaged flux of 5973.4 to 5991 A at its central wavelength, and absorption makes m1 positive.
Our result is -1.70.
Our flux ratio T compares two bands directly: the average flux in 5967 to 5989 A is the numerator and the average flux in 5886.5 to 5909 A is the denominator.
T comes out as 1.2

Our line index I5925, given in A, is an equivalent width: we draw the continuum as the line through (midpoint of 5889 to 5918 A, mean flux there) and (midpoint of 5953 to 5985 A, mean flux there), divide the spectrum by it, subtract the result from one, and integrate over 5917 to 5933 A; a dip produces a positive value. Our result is -0.9 A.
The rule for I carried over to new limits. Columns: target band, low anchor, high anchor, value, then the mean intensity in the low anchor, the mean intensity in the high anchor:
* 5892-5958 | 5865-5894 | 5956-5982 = 0.63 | 16.8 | 18.5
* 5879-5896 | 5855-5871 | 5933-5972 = 2.55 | 17.9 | 18.4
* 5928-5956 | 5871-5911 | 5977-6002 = -1.15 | 16.5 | 18.2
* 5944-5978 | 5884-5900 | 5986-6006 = -2.87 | 14.8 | 18.2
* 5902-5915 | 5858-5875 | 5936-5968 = 0.47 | 18.1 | 18.3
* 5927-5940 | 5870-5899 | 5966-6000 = -0.57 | 16.2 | 18.4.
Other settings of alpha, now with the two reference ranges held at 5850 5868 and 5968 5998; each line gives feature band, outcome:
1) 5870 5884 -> 0.20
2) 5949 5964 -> -0.04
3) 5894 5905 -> 1.36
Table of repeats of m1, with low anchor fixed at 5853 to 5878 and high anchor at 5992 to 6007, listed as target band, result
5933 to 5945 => 0.18 A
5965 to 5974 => -0.49 A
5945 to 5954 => -0.12 A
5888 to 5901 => 2.46 A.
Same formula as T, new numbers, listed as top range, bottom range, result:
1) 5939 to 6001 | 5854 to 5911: 1.08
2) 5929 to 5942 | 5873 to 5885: 1.01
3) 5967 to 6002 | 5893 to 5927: 1.07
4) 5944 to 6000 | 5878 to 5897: 1.19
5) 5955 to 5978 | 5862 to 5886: 1.04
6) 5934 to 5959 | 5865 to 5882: 1.00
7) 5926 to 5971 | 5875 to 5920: 1.10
